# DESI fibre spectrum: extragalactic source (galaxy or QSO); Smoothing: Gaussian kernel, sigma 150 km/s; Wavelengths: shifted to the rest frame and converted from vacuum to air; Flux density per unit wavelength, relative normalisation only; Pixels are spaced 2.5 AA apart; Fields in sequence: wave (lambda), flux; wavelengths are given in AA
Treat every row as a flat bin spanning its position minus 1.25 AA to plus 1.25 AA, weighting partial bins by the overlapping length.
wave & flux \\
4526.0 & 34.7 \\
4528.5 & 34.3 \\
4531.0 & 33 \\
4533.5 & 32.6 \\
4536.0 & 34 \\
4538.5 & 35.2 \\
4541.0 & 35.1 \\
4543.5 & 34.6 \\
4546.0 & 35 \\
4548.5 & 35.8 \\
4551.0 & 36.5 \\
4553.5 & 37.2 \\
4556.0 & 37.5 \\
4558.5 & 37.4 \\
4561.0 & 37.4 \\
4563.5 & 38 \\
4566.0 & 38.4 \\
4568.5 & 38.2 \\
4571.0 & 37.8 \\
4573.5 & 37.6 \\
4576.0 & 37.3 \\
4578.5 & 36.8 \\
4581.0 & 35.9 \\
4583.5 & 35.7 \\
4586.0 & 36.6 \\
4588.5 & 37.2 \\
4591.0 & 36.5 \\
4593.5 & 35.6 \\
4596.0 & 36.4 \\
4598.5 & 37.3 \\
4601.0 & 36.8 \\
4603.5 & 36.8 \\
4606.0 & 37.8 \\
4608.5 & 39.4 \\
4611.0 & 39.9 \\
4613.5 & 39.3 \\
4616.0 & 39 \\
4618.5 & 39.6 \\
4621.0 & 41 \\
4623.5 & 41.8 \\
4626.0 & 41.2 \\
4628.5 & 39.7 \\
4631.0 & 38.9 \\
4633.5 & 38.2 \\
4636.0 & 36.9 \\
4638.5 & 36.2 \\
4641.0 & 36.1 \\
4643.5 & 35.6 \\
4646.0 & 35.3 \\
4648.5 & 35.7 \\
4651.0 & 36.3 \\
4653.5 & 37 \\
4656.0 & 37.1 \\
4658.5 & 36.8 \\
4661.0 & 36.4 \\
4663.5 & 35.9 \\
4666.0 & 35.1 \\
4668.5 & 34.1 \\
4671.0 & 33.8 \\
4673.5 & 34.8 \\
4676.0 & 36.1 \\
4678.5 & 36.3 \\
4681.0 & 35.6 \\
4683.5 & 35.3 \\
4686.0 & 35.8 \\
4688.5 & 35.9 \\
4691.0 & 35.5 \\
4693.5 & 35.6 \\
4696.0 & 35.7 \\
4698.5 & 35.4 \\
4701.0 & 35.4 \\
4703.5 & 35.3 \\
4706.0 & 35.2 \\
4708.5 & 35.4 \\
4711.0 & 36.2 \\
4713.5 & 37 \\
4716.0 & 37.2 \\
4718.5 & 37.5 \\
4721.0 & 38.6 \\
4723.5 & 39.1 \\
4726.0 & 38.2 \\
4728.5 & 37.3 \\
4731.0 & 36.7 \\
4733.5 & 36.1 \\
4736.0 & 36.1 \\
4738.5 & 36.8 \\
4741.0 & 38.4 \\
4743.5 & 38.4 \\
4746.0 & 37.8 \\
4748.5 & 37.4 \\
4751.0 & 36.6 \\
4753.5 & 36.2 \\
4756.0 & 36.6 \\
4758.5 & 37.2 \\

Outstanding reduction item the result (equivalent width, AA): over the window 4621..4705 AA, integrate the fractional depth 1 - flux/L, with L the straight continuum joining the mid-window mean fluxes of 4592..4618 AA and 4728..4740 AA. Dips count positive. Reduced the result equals 1.91 AA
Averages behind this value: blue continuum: 37.9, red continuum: 36.6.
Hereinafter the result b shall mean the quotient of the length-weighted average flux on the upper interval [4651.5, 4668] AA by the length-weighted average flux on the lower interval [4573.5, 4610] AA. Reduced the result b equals 1.0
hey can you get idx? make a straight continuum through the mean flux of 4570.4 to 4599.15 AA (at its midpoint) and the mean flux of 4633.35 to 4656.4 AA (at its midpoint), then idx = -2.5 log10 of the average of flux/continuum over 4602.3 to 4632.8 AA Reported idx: -0.09 mag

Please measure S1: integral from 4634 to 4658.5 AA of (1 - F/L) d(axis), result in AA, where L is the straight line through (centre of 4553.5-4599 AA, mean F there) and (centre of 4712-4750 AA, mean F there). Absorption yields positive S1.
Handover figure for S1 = 0.6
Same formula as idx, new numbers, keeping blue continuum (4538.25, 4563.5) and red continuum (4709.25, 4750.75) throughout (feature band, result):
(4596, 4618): -0.05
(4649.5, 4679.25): 0.04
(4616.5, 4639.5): -0.07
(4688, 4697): 0.04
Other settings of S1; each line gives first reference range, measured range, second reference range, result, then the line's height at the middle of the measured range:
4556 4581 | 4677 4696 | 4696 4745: 0.66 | 37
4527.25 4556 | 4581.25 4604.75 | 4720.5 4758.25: -0.62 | 35.6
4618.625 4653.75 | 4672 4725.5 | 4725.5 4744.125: 1.84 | 37.4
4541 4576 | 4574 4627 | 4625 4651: -1.19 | 37.1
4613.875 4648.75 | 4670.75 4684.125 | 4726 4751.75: 0.86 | 37.9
